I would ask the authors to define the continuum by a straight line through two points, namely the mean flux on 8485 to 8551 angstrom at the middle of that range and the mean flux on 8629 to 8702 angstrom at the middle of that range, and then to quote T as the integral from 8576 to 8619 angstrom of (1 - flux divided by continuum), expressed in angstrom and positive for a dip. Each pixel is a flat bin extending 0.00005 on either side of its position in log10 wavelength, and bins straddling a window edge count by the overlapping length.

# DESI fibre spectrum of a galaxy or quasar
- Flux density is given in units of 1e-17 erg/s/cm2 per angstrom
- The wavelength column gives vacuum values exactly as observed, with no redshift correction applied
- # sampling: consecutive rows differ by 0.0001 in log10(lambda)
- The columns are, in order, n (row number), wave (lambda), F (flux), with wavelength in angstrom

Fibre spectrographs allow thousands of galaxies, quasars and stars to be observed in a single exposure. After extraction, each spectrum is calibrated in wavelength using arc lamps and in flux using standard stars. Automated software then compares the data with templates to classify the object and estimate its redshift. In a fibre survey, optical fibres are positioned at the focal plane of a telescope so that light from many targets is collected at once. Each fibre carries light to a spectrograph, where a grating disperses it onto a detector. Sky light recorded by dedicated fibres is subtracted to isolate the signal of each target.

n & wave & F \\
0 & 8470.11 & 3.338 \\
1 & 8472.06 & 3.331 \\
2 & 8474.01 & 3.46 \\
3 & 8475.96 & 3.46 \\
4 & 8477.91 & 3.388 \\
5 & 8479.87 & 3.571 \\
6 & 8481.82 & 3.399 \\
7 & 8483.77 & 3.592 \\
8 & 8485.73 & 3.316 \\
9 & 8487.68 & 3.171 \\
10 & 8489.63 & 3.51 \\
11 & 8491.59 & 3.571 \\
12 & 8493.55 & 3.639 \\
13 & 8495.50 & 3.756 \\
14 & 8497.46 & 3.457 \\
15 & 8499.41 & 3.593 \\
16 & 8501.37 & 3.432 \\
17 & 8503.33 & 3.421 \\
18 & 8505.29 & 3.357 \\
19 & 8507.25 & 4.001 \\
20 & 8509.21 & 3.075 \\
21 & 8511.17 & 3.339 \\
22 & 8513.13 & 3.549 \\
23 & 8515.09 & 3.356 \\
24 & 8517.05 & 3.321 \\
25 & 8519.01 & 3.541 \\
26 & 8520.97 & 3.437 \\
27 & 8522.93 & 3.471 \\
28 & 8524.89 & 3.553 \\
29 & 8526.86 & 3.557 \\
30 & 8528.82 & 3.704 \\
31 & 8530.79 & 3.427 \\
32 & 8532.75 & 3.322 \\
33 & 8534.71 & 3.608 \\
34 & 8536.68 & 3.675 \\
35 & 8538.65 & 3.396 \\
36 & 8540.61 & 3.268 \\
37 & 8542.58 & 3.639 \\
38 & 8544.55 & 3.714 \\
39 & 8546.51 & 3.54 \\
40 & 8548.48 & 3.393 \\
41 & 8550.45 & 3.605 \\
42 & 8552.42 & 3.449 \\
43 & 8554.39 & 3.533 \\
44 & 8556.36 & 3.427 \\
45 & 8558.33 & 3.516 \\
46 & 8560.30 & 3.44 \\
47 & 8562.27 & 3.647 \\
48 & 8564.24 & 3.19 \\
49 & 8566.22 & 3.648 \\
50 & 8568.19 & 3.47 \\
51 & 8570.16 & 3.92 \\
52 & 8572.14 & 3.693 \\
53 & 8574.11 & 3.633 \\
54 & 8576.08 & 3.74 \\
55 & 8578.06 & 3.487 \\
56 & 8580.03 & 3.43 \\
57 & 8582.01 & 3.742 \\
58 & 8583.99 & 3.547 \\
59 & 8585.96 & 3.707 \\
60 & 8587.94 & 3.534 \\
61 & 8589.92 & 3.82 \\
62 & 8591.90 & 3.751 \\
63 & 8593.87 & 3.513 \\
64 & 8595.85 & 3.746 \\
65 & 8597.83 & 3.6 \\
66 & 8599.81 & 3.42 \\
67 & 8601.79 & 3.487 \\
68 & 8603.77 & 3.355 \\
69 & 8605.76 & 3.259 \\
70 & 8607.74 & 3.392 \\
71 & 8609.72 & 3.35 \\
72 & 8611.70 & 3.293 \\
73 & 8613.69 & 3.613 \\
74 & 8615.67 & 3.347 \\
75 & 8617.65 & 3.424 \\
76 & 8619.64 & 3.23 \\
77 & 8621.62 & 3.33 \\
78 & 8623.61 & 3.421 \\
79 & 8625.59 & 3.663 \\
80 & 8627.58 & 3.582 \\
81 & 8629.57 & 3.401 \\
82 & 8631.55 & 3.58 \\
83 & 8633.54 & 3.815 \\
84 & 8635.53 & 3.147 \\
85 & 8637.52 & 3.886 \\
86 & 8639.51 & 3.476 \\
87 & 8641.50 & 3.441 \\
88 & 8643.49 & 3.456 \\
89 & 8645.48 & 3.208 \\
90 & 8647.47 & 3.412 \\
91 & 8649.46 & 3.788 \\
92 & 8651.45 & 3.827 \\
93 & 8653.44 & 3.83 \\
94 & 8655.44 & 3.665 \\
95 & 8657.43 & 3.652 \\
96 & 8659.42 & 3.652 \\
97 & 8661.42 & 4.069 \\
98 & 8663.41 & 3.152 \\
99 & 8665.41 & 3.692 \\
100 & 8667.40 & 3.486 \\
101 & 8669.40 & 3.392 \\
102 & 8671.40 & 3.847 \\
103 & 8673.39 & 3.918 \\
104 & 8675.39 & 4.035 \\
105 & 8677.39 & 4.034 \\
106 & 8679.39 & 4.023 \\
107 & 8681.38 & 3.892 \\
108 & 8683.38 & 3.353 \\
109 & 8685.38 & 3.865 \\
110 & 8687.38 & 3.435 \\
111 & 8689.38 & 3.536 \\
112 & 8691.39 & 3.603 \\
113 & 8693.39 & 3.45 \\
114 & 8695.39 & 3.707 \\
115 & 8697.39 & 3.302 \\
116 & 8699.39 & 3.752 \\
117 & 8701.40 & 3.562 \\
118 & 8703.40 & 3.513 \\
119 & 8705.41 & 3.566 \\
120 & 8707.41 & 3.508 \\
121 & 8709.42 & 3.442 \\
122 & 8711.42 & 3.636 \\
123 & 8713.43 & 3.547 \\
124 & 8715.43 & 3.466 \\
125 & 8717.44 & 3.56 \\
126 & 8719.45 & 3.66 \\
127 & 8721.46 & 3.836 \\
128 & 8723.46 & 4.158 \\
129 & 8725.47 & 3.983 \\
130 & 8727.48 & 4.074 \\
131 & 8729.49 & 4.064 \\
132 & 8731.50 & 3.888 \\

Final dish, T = 0.6 angstrom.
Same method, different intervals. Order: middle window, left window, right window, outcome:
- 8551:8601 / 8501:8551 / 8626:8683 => -0.45 angstrom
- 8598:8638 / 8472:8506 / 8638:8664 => 1.42 angstrom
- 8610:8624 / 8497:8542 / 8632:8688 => 0.88 angstrom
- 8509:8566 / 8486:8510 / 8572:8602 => 1.13 angstrom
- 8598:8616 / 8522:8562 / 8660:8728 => 0.91 angstrom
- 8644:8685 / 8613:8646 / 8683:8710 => -2.14 angstrom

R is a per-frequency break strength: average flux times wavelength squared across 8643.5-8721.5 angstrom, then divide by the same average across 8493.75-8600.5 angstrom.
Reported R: 1.06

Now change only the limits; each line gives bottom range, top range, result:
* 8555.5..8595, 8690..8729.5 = 1.05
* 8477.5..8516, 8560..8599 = 1.06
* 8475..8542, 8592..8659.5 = 1.04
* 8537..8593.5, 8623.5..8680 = 1.04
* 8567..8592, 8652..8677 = 1.04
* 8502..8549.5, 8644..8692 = 1.09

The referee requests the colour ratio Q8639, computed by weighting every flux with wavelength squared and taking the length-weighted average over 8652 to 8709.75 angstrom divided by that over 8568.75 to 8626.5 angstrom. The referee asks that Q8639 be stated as 1.1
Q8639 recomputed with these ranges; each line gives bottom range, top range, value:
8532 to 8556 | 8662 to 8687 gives 1.09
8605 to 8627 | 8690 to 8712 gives 1.06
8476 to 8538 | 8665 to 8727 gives 1.10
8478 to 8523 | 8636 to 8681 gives 1.10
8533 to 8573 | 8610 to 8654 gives 1.01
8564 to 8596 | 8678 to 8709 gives 1.02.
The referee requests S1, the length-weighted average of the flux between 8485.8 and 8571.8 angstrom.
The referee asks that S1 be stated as 3.5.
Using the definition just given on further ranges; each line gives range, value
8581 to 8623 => 3.5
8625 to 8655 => 3.57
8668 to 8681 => 3.86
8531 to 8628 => 3.52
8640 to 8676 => 3.63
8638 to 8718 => 3.62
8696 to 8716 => 3.54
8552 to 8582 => 3.56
